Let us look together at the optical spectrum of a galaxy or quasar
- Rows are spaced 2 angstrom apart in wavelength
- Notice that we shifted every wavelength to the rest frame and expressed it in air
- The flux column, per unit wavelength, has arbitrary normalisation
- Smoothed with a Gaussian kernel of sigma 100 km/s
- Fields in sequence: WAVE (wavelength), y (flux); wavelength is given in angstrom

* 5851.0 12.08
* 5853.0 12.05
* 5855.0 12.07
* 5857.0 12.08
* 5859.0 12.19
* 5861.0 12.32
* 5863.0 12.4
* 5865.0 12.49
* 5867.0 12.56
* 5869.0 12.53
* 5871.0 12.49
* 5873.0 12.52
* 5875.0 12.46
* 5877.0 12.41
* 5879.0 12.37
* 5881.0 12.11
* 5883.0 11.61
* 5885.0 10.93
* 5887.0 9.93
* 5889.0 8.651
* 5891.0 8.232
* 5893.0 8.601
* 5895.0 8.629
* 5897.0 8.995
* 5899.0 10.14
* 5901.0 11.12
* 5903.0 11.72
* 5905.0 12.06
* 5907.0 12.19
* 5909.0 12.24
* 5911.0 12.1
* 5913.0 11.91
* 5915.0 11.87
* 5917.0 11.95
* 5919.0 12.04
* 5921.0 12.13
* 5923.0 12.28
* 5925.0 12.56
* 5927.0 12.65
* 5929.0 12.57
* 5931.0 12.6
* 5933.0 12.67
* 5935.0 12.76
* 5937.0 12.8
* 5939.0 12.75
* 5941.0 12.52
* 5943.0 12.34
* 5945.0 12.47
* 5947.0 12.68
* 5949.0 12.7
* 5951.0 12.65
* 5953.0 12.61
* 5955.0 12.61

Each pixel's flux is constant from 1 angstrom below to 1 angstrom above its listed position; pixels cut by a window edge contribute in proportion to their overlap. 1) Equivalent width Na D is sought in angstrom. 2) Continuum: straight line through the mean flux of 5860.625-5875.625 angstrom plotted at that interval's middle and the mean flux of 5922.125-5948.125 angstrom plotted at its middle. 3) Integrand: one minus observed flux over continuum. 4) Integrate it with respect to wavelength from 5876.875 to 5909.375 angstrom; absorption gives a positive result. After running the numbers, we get 4.9 angstrom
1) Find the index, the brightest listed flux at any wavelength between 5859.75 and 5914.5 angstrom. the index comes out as 12.56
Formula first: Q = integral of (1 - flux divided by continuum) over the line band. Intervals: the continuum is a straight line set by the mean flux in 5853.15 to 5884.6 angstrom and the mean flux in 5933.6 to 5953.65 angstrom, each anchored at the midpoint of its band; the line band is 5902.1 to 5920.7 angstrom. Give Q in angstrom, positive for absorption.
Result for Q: 0.69 angstrom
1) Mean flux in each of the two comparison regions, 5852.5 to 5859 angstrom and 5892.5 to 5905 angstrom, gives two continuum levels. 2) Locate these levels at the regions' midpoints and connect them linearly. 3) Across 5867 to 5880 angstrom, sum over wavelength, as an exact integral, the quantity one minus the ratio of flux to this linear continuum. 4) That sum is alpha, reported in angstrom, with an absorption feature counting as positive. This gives -1.4 angstrom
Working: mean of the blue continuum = 12.1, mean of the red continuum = 10.1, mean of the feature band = 12.5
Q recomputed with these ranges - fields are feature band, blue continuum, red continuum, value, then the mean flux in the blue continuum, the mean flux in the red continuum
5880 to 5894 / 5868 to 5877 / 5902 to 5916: 2.6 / 12.5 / 12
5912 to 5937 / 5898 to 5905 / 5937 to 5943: -0.7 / 11.1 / 12.6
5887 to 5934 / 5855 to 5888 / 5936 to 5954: 4.2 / 12.1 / 12.6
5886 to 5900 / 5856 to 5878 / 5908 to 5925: 3.7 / 12.4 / 12.1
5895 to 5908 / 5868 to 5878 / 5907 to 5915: 1.4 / 12.5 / 12.1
